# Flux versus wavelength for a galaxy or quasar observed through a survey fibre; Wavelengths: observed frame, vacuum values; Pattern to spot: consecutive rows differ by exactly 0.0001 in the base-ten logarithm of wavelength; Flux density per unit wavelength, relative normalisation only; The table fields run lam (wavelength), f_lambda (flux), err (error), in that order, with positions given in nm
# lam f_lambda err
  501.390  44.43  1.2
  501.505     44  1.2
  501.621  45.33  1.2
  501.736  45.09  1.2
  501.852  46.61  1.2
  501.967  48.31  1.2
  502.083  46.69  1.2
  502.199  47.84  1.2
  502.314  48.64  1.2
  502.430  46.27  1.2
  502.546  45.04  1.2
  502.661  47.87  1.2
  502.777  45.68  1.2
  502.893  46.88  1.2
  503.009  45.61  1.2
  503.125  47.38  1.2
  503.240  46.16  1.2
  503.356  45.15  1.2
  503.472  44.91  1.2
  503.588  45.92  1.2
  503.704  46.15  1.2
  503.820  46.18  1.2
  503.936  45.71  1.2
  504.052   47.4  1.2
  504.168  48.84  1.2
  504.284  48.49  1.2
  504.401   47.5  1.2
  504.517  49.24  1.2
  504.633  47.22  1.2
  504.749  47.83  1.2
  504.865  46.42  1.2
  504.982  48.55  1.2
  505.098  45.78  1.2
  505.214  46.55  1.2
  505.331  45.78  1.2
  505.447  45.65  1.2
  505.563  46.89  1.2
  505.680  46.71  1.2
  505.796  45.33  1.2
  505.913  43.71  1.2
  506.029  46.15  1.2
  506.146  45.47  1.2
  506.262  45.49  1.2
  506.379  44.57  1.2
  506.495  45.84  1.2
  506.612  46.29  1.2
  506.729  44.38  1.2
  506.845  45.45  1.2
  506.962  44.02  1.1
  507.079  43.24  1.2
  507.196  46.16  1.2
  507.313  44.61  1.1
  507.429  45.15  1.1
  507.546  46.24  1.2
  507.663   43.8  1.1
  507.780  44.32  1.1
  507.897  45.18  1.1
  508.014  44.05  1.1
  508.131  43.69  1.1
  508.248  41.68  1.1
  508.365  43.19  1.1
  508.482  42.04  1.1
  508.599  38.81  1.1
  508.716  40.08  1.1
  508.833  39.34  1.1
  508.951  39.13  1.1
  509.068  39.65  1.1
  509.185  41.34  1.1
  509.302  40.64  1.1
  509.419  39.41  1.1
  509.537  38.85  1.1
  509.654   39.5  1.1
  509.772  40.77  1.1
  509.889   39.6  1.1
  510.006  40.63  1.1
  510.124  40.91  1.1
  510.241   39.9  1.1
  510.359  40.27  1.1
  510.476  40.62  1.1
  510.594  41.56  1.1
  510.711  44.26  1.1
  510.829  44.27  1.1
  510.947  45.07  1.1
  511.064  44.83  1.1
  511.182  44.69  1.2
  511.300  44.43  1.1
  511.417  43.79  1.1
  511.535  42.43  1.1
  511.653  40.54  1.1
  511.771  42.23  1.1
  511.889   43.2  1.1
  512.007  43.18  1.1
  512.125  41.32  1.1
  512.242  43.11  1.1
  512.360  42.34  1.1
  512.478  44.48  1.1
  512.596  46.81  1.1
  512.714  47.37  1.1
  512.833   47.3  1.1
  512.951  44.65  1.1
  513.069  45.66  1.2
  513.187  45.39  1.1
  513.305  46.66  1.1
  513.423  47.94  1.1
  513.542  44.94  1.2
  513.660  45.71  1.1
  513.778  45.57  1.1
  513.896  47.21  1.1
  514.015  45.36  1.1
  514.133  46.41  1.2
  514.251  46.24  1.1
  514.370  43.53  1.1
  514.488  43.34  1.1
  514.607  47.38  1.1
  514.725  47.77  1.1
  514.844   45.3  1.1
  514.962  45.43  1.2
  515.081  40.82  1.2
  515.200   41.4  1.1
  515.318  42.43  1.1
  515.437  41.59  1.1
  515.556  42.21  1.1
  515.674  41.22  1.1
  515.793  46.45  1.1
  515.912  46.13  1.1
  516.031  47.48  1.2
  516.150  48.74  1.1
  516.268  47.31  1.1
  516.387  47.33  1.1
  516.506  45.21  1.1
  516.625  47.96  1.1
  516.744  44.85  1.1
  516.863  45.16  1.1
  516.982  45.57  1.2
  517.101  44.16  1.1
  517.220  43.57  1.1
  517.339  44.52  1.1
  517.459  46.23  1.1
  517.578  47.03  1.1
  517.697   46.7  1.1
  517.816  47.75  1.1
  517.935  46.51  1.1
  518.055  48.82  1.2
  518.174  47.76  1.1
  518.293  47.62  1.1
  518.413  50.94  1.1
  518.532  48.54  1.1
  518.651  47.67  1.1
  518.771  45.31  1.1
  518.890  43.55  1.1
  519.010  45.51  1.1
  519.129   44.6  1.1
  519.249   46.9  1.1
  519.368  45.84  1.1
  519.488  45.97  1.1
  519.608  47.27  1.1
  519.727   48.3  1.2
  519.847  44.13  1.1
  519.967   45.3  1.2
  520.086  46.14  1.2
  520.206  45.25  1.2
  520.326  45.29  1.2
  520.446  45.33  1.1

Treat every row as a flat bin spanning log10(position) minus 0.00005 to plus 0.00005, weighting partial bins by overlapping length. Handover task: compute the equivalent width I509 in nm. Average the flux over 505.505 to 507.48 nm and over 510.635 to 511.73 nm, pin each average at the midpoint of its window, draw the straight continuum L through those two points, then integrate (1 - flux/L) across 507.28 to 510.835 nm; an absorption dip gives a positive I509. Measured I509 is 0.22 nm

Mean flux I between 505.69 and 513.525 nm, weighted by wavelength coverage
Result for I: 43.3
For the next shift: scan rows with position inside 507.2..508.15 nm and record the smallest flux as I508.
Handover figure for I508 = 43.69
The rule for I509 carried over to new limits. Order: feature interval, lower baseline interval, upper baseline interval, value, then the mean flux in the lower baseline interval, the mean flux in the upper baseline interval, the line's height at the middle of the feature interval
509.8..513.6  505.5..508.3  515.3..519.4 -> 0.16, 44.9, 46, 45.4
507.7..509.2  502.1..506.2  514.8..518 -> 0.14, 46.6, 45.2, 46.1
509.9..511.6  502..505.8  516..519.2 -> 0.15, 46.8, 46.5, 46.6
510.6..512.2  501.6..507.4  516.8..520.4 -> 0.10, 46.3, 46.3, 46.3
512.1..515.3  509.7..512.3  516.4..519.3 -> -0.09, 42.3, 46.4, 43.9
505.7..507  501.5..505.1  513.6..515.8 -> 0.03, 46.8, 44.5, 46.1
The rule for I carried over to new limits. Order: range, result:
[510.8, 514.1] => 44.7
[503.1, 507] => 46.3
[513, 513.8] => 46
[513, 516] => 44.9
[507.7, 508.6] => 43.2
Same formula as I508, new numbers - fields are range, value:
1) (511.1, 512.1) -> 40.54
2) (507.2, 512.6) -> 38.81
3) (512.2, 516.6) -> 40.82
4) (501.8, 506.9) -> 43.71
